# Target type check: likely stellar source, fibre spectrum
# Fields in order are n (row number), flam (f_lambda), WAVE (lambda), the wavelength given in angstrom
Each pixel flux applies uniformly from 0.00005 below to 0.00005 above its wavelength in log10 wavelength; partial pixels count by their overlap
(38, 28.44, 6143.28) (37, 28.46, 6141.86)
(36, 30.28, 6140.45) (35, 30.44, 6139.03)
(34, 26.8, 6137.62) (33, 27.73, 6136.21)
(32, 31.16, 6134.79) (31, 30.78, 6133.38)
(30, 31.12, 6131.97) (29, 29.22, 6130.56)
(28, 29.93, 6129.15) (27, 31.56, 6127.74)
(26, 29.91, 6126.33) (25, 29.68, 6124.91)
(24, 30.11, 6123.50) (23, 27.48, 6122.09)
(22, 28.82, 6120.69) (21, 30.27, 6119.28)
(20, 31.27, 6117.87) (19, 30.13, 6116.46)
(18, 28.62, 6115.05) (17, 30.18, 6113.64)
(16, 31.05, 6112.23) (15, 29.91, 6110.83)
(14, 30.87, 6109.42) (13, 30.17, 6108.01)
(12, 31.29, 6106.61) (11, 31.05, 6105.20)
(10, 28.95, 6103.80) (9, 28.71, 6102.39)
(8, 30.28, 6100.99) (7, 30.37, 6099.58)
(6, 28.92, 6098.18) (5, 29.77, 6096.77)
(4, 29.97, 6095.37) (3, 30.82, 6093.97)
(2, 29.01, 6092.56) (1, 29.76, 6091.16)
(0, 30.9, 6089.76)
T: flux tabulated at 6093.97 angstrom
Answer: 30.82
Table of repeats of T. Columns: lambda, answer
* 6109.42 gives 30.87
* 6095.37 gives 29.97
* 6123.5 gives 30.11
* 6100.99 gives 30.28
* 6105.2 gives 31.05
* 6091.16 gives 29.76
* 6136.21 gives 27.73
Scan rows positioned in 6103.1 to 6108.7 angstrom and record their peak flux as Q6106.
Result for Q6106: 31.29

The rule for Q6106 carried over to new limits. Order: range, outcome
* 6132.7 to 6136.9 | 31.16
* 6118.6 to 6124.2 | 30.27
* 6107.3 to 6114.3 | 31.05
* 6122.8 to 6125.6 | 30.11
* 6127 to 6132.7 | 31.56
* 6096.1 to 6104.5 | 30.37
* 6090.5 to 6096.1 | 30.82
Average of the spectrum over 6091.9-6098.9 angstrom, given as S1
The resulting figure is 29.7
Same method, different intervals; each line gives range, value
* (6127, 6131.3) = 30.3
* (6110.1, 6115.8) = 29.9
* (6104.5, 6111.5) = 30.7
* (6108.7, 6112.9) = 30.6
